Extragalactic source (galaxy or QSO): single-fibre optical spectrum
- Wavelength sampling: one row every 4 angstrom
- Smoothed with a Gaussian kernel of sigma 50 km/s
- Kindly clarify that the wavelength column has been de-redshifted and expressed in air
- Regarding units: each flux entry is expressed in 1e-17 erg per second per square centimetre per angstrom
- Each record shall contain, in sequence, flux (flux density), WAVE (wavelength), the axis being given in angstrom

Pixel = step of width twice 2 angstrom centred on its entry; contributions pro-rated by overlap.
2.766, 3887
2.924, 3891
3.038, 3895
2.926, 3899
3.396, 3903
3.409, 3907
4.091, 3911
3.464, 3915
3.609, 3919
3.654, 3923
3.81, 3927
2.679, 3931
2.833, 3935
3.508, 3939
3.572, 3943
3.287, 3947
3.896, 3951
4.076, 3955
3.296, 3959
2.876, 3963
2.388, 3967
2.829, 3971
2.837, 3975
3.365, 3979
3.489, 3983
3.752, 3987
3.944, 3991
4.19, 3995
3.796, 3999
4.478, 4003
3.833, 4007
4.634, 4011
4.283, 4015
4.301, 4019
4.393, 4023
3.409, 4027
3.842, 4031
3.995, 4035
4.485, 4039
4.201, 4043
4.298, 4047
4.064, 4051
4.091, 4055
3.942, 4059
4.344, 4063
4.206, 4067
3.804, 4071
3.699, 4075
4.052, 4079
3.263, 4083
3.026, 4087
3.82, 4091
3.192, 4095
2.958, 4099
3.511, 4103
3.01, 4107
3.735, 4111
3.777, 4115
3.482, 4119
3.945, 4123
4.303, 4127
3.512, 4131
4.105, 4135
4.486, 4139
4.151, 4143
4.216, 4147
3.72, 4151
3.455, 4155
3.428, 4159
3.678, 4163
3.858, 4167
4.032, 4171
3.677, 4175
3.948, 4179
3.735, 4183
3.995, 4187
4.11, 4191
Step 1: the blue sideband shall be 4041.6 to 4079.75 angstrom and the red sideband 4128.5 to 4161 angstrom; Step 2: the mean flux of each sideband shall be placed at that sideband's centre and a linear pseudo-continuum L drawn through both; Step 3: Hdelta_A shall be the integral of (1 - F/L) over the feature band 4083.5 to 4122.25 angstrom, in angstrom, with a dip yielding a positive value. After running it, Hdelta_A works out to 5.60 angstrom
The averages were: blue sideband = 4.07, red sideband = 3.89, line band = 3.4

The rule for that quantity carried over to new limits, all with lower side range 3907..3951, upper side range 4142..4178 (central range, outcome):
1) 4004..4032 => -4.1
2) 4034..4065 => -4.6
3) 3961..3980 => 3.7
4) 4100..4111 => 1.2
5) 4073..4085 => 0.0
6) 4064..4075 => -0.9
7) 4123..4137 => -0.8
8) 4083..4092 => 0.9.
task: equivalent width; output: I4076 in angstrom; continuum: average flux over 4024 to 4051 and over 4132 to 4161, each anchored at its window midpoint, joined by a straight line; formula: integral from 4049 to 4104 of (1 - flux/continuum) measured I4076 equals 4.0 angstrom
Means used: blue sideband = 4.05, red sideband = 3.92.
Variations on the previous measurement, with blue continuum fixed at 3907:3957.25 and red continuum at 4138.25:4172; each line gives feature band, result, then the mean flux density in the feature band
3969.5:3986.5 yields 1.93 angstrom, 3.19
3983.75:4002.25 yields -1.55 angstrom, 3.93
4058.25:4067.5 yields -1.14 angstrom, 4.19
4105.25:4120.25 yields 1.15 angstrom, 3.51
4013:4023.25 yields -1.83 angstrom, 4.31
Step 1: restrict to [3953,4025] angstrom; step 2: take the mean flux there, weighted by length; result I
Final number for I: 3.71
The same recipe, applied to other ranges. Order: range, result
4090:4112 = 3.33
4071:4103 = 3.46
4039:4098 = 3.86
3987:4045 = 4.11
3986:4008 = 4.02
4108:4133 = 3.76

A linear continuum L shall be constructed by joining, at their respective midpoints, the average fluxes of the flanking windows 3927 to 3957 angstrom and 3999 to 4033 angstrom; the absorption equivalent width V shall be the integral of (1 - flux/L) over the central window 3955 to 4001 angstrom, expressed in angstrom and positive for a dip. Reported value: 4.9 angstrom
